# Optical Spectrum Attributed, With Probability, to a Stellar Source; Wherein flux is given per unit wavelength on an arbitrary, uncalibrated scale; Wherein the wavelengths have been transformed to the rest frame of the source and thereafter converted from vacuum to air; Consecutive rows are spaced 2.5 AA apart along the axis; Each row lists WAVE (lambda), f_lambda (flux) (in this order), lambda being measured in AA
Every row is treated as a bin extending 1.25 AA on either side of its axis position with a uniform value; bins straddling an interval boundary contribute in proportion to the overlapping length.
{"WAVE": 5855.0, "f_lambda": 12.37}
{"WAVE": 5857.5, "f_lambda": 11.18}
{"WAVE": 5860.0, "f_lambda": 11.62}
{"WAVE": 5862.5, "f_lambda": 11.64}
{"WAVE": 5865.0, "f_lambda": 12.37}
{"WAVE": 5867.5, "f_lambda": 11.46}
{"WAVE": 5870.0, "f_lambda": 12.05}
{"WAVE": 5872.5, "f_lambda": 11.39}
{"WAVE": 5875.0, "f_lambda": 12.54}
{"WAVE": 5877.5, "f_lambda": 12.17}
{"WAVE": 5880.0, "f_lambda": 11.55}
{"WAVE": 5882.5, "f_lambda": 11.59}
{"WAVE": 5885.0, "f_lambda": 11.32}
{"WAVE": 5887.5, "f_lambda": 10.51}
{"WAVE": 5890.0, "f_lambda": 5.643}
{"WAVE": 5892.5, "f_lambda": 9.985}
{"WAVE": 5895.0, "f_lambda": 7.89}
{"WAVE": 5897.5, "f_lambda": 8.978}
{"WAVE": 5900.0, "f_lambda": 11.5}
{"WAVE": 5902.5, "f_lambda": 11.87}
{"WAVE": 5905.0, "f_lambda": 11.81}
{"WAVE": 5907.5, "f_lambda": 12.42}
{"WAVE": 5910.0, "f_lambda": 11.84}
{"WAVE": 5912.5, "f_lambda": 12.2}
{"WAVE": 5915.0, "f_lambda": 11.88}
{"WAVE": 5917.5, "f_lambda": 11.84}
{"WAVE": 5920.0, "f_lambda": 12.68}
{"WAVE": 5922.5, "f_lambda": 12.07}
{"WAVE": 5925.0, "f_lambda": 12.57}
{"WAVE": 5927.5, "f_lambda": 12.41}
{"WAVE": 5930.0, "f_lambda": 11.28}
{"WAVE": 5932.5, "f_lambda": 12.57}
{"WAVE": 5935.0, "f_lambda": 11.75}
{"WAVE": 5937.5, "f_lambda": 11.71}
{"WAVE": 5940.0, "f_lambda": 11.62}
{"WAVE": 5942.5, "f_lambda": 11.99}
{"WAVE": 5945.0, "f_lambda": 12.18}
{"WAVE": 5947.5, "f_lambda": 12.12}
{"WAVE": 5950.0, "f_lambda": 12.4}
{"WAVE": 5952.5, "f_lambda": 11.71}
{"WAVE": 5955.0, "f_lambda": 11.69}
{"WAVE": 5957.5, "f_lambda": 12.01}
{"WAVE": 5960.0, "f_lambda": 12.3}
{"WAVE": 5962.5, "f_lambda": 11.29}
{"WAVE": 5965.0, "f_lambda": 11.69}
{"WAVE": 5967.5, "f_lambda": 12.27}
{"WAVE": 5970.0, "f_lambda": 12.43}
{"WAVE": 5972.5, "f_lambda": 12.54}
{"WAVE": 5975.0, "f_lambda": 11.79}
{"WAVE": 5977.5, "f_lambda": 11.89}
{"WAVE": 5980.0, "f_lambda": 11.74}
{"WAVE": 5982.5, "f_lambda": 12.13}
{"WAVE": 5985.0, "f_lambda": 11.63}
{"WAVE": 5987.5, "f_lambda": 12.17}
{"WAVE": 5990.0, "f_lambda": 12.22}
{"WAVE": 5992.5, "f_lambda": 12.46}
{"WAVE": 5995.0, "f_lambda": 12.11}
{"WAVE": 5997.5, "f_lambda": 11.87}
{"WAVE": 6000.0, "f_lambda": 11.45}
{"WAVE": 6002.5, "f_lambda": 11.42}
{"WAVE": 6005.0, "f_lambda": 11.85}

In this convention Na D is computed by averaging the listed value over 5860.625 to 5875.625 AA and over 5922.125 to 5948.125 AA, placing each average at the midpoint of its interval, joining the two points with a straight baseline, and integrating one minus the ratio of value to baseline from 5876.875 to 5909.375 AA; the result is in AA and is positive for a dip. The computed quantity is 3.8 AA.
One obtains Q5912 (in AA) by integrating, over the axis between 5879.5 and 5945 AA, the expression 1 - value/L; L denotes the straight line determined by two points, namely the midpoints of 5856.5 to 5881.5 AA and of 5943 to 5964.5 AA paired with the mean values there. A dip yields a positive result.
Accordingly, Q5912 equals 3.2 AA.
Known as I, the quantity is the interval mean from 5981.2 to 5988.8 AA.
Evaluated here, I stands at 12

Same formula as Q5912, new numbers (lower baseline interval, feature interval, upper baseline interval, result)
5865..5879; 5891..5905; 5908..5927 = 2.27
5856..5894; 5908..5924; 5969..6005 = -0.94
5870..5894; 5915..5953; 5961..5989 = -2.06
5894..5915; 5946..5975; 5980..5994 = -0.60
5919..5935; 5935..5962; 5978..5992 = 0.43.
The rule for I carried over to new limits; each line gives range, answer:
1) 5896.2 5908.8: 11.3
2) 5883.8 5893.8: 9.35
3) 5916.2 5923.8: 12.2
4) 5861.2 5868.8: 11.8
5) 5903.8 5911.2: 12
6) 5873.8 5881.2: 12.1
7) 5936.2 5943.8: 11.8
